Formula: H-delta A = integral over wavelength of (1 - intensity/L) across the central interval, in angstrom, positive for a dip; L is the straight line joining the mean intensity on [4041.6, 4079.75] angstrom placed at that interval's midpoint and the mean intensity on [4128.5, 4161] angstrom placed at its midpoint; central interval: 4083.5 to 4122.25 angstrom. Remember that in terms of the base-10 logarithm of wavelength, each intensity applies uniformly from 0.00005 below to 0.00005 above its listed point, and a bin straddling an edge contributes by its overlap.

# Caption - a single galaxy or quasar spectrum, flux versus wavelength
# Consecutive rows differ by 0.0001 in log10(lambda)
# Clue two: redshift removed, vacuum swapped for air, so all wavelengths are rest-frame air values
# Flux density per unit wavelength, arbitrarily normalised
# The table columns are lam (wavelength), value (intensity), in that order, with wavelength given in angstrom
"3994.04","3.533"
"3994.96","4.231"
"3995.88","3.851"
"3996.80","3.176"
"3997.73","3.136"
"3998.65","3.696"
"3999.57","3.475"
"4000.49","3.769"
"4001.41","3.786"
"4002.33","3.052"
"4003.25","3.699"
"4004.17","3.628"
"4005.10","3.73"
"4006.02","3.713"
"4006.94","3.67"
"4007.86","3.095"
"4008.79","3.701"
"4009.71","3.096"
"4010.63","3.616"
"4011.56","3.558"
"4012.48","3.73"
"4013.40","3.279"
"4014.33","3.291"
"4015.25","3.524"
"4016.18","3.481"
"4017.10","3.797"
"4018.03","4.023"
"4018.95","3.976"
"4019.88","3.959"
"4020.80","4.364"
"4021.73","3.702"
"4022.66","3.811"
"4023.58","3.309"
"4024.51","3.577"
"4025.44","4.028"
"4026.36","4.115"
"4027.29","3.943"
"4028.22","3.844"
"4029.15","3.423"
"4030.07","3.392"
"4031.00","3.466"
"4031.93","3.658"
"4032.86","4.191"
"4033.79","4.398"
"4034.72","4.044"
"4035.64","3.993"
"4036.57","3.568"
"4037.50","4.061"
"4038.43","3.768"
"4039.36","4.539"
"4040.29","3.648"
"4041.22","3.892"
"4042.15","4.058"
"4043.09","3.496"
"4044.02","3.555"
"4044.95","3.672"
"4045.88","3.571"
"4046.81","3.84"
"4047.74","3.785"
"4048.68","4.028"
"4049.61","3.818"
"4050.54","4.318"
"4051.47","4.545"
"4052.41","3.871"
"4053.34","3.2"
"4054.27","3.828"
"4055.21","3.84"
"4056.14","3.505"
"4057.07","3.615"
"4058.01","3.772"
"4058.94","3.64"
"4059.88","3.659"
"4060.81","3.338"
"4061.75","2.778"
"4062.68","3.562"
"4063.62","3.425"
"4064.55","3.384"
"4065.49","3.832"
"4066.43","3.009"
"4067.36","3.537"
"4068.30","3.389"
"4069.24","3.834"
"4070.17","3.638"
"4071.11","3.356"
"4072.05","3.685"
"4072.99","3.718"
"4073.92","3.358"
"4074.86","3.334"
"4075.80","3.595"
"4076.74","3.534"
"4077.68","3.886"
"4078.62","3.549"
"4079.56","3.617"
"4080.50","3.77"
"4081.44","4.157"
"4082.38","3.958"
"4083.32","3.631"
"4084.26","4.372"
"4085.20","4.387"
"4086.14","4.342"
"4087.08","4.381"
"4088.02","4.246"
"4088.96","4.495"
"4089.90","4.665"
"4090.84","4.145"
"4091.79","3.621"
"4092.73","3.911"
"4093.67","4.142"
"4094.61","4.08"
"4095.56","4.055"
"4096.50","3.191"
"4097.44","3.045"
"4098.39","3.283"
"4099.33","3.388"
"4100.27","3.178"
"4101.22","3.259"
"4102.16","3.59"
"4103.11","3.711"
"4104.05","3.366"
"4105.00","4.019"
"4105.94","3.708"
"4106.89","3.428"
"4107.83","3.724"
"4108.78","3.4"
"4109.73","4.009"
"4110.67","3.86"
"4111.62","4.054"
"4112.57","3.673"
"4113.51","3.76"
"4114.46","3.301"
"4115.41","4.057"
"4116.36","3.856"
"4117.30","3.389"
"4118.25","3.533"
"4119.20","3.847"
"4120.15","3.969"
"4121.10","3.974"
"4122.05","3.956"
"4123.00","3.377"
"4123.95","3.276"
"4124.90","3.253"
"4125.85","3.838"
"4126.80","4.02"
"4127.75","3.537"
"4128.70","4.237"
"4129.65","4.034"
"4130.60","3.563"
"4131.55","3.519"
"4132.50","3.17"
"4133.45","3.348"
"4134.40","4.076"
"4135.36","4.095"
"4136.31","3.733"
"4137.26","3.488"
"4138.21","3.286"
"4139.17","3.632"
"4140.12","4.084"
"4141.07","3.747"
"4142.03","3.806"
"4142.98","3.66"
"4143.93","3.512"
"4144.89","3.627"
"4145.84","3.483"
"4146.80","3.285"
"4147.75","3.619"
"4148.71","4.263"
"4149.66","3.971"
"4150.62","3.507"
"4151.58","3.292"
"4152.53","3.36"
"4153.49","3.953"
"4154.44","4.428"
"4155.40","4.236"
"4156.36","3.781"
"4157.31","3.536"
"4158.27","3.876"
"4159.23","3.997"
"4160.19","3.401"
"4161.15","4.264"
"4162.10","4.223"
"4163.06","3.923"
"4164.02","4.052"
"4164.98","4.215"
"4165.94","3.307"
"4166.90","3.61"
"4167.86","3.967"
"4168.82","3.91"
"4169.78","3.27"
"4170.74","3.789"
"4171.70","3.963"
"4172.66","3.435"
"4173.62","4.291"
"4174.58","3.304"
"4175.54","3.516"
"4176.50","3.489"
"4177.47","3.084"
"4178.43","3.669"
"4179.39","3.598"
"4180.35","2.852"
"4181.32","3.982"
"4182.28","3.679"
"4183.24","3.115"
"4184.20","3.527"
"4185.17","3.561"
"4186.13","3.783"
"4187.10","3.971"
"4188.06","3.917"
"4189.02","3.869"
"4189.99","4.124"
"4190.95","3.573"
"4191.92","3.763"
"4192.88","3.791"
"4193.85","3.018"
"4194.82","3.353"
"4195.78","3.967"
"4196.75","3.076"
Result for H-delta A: -1.4 angstrom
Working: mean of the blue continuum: 3.63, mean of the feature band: 3.81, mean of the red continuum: 3.72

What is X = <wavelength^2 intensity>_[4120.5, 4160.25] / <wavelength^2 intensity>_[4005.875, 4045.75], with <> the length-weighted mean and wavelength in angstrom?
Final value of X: 1.05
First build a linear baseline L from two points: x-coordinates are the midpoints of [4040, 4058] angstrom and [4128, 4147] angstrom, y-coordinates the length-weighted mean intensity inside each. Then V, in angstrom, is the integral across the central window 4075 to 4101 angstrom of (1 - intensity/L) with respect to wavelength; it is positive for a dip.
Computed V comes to -0.8 angstrom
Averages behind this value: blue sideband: 3.79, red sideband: 3.67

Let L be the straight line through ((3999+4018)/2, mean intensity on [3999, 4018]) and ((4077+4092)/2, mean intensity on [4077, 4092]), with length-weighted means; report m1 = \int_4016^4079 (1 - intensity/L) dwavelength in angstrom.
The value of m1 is 1.4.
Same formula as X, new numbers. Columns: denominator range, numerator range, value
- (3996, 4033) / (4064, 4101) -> 1.07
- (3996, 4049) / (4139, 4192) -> 1.08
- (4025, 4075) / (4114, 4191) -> 1.05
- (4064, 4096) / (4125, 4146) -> 0.99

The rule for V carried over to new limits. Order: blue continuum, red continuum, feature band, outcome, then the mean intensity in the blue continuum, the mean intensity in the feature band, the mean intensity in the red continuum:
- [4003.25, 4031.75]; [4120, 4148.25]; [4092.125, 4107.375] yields 0.3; 3.66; 3.59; 3.67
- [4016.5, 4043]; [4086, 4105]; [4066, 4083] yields 0.9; 3.87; 3.61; 3.8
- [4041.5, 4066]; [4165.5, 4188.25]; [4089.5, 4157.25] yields -1.2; 3.69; 3.71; 3.6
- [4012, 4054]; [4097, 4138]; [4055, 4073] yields 1.1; 3.81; 3.52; 3.65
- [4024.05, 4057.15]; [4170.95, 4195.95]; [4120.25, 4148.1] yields 0.2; 3.84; 3.67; 3.62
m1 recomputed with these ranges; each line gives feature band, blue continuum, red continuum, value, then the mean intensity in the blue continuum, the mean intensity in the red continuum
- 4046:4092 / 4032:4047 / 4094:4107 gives -0.7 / 3.89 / 3.53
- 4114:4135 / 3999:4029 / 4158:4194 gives 0.0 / 3.66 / 3.71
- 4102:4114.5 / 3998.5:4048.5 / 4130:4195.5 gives 0.0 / 3.73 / 3.69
